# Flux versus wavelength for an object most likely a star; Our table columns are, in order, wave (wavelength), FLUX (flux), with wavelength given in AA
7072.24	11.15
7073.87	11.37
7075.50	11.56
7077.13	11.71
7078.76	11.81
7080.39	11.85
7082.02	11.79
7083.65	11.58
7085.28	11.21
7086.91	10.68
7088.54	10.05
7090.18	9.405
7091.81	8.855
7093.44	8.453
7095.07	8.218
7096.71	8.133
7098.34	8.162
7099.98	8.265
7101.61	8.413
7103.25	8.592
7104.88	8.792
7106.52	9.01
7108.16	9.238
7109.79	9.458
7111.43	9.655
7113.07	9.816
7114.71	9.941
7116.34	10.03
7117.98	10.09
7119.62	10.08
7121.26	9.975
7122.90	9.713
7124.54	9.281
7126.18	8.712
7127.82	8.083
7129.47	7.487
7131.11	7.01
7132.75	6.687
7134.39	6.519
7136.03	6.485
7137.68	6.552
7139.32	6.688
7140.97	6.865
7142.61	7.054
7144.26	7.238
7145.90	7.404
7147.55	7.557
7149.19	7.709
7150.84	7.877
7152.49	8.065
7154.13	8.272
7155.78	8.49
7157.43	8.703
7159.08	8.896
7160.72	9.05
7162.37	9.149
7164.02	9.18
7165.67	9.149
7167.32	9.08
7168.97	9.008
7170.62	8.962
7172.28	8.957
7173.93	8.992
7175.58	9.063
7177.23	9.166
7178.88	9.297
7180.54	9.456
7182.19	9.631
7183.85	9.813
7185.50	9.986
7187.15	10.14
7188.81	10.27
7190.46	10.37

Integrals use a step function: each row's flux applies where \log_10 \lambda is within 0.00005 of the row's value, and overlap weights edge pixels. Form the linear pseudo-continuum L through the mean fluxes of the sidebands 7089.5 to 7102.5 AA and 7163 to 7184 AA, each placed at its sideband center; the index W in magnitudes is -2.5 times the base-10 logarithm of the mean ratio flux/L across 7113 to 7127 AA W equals -0.12 mag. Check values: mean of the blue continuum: 8.48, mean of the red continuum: 9.19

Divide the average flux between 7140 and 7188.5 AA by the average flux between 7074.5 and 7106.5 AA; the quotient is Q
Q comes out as 0.9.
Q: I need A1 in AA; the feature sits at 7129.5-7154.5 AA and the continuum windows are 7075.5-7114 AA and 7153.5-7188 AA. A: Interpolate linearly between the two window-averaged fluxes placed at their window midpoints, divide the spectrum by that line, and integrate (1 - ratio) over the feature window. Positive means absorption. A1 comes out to 5.84 AA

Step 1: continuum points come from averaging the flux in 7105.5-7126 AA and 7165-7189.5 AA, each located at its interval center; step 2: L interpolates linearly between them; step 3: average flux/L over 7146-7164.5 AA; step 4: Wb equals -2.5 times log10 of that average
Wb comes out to 0.13 mag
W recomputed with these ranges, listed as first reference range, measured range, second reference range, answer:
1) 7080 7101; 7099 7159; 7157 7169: 0.13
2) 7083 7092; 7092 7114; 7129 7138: 0.04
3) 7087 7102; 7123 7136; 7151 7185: 0.15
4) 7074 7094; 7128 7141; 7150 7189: 0.39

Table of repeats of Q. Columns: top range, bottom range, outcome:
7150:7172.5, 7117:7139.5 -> 1.08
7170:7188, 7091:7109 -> 1.10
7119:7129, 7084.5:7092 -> 0.91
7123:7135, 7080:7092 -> 0.73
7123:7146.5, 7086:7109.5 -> 0.83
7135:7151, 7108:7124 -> 0.72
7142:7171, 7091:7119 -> 0.93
